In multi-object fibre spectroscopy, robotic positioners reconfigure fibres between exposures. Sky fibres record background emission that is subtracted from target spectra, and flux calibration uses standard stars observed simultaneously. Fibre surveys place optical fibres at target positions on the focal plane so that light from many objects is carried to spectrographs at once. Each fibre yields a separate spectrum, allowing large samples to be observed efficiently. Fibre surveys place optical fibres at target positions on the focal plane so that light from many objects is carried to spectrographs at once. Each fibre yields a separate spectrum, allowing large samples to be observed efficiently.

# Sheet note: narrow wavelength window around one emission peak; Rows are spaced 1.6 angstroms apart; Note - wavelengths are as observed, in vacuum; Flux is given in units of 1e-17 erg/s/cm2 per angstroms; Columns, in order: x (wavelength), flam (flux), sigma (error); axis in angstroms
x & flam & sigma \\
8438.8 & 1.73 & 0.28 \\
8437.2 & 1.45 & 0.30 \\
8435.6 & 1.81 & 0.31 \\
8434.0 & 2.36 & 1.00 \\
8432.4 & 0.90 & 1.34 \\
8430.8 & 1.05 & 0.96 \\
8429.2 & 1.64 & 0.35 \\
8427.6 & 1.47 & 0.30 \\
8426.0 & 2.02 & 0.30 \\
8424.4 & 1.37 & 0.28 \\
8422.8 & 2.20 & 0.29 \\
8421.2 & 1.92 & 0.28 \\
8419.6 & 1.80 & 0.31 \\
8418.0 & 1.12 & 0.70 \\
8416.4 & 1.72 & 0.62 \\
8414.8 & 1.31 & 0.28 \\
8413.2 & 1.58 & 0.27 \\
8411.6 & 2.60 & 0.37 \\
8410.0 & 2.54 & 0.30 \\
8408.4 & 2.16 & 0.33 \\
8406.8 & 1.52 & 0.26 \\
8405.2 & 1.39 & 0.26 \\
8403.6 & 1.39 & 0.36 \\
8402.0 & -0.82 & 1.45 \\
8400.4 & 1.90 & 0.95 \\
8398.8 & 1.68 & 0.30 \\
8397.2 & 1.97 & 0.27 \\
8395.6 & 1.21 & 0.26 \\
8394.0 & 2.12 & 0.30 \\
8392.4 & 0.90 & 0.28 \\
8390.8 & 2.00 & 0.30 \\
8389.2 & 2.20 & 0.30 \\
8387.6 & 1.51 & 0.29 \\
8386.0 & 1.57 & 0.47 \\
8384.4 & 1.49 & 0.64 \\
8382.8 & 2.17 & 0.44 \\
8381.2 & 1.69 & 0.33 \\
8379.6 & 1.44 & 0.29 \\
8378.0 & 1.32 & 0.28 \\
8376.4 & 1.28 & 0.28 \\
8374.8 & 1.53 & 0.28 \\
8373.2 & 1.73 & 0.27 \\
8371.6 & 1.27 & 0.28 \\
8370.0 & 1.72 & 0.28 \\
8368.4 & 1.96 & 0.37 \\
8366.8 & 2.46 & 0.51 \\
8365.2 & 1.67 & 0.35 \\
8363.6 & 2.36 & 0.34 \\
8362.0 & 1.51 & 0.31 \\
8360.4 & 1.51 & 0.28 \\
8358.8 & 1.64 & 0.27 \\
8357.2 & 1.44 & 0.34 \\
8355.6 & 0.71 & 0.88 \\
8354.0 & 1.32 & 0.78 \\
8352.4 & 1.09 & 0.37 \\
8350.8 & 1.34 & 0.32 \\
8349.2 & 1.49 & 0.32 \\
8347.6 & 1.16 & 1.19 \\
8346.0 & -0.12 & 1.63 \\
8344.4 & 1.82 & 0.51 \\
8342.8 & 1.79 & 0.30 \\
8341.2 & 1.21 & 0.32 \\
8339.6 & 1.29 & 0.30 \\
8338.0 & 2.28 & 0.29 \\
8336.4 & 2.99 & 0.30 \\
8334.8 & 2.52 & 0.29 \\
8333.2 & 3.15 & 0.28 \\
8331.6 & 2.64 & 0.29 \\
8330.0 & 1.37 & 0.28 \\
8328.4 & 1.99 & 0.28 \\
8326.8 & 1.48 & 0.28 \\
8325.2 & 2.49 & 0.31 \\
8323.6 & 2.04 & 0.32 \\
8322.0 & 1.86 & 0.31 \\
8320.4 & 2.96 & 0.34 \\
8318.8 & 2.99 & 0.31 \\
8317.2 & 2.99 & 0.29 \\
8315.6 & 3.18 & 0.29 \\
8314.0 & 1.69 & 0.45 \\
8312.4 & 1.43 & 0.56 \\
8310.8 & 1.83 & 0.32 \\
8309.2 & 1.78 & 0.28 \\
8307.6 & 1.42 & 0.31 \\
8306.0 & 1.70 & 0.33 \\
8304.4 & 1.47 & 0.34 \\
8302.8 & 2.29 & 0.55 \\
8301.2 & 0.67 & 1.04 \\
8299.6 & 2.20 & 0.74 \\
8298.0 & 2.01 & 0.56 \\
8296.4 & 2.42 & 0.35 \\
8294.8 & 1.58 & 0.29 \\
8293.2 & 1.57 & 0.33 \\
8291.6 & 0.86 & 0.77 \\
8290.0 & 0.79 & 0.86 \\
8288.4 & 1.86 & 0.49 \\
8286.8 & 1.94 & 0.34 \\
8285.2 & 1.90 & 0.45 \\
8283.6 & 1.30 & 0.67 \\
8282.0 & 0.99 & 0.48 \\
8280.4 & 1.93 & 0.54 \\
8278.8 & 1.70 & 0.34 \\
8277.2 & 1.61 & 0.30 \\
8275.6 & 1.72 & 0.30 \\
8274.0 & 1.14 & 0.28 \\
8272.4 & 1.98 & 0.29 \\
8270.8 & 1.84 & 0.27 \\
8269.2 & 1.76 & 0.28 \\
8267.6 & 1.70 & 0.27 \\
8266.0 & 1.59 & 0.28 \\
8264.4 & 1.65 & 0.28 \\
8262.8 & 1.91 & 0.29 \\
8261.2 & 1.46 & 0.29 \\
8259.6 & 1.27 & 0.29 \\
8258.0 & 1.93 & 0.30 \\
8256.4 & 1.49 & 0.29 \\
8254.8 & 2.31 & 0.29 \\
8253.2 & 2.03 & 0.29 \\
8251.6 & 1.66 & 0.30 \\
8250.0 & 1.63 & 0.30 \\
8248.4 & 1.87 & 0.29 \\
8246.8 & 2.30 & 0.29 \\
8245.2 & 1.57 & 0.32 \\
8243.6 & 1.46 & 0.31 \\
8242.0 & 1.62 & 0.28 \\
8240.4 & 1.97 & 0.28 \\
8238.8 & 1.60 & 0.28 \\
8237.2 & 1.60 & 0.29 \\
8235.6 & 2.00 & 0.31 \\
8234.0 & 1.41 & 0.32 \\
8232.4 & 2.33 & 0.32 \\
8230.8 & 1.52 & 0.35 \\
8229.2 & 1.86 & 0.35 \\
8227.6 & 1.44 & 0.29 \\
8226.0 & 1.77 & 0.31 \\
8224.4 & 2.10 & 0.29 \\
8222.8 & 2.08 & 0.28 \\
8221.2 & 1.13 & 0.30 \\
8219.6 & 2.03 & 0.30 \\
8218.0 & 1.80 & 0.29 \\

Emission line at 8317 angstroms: [S II]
